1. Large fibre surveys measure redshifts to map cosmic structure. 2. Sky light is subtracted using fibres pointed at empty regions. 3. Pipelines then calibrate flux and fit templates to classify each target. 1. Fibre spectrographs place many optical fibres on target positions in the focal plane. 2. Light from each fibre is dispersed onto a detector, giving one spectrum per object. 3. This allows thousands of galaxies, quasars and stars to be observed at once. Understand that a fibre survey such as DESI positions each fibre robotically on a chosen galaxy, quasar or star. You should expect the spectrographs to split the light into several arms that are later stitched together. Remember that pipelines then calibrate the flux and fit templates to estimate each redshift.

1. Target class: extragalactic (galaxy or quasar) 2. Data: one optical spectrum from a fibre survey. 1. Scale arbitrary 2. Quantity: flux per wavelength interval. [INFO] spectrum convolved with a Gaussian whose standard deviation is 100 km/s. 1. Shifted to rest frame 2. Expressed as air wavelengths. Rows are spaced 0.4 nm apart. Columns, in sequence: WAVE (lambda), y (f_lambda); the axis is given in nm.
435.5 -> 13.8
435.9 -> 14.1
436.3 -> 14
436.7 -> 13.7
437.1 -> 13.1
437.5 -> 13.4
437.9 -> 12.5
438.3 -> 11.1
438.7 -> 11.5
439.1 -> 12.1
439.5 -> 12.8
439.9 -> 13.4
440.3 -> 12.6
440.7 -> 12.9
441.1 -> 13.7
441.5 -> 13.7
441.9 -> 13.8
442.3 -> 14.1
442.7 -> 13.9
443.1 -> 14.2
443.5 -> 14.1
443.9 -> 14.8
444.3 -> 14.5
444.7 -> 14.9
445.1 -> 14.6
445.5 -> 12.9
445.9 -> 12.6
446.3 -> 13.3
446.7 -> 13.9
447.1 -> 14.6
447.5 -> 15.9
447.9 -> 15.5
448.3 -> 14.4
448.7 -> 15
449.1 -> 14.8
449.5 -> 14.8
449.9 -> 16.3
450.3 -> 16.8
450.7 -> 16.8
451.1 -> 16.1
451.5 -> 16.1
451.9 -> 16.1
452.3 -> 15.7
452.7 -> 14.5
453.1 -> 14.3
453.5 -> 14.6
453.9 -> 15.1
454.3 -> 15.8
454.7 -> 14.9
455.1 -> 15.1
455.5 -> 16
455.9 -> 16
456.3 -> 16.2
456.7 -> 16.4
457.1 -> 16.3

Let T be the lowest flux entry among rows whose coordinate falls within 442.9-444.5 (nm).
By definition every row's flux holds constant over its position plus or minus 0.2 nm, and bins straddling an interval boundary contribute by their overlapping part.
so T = 14.1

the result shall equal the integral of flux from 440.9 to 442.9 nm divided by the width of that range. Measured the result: 13.8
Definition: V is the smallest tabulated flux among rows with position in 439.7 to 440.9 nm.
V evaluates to 12.6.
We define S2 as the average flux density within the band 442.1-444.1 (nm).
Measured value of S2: 14.2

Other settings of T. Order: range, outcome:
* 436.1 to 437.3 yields 13.1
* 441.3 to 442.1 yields 13.7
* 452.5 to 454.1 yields 14.3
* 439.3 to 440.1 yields 12.8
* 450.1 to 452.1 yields 16.1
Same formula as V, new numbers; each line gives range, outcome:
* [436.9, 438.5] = 11.1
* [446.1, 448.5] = 13.3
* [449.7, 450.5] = 16.3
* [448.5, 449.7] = 14.8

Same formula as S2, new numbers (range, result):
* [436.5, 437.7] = 13.4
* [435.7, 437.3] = 13.7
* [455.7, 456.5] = 16.1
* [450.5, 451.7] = 16.3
